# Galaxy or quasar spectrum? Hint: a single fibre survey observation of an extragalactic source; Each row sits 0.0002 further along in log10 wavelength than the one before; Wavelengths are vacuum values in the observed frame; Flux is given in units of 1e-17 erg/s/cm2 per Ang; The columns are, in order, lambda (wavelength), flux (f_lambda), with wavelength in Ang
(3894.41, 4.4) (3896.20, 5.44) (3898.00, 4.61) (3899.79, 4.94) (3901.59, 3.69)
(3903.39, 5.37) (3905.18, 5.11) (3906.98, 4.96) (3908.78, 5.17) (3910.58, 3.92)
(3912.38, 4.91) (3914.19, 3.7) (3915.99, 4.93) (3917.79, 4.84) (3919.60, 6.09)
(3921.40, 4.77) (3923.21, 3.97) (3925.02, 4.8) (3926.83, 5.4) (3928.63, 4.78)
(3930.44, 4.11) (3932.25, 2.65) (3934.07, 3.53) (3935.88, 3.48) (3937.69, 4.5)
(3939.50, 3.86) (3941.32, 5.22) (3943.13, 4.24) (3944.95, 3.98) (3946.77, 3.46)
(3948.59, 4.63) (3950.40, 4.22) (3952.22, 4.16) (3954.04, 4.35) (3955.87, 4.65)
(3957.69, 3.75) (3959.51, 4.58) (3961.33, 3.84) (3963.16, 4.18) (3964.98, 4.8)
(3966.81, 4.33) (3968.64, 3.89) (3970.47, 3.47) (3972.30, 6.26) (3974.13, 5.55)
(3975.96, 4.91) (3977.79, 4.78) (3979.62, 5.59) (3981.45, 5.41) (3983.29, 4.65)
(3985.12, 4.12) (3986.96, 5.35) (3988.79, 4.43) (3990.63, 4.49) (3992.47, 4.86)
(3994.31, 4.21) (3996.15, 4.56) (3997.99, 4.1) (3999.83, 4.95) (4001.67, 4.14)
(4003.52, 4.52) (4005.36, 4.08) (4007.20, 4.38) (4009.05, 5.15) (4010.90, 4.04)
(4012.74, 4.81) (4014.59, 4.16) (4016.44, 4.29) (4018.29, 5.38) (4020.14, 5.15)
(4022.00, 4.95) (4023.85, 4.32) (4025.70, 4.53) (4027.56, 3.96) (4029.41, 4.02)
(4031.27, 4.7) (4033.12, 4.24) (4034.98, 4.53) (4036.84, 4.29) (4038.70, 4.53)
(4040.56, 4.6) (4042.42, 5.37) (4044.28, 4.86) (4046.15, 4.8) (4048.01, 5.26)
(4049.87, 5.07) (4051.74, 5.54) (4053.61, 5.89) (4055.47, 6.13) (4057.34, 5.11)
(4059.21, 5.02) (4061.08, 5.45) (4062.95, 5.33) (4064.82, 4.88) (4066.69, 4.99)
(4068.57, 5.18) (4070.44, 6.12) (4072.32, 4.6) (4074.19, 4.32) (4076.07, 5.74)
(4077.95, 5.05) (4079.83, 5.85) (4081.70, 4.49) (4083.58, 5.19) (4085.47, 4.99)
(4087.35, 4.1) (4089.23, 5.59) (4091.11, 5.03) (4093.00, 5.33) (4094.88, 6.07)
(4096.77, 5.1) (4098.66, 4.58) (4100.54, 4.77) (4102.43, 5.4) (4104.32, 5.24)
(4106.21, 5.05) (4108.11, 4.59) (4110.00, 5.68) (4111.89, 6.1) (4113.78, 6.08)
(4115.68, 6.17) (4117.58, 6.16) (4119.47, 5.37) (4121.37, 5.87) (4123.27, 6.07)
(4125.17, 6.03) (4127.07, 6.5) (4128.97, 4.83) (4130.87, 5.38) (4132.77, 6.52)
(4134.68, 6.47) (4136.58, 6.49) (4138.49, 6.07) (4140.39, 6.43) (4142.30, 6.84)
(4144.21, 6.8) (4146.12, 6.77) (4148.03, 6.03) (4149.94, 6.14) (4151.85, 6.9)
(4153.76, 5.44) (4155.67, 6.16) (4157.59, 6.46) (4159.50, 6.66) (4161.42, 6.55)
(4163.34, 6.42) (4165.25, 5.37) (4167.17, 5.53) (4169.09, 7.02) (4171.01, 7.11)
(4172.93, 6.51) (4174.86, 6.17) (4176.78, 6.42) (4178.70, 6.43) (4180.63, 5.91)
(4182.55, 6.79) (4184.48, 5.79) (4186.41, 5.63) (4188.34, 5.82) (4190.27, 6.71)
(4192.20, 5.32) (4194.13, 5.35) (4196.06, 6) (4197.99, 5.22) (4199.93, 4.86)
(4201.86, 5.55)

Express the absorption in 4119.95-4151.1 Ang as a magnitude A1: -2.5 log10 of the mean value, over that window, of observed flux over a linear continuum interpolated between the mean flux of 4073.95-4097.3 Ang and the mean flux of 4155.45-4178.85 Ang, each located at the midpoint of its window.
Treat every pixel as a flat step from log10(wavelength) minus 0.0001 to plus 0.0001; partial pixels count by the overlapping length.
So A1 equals -0.05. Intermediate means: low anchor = 5.17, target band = 6.19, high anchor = 6.37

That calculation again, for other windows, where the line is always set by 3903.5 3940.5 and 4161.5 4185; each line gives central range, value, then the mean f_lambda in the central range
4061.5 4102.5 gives 0.11 mag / 5.12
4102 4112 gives 0.11 mag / 5.28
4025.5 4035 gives 0.22 mag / 4.3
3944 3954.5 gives 0.14 mag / 4.12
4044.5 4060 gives 0.02 mag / 5.33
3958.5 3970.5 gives 0.14 mag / 4.2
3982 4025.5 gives 0.11 mag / 4.58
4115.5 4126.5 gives 0.00 mag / 5.95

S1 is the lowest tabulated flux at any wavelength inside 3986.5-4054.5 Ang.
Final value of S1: 3.96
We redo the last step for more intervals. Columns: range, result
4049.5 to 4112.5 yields 4.1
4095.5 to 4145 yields 4.58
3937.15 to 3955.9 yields 3.46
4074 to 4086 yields 4.32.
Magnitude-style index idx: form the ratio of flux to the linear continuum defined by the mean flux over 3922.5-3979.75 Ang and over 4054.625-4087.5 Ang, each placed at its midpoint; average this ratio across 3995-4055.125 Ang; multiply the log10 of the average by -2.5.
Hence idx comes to 0.041 mag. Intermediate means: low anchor 4.36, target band 4.68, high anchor 5.16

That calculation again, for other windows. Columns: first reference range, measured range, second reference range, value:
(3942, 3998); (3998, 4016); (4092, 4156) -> 0.092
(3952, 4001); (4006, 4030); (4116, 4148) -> 0.106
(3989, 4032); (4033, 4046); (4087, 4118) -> 0.027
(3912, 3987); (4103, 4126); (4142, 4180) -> 0.050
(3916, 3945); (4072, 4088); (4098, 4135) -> 0.093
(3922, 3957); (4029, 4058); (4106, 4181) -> 0.055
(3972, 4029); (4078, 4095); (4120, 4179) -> 0.094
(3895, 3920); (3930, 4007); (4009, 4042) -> 0.061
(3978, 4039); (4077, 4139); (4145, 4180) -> 0.039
